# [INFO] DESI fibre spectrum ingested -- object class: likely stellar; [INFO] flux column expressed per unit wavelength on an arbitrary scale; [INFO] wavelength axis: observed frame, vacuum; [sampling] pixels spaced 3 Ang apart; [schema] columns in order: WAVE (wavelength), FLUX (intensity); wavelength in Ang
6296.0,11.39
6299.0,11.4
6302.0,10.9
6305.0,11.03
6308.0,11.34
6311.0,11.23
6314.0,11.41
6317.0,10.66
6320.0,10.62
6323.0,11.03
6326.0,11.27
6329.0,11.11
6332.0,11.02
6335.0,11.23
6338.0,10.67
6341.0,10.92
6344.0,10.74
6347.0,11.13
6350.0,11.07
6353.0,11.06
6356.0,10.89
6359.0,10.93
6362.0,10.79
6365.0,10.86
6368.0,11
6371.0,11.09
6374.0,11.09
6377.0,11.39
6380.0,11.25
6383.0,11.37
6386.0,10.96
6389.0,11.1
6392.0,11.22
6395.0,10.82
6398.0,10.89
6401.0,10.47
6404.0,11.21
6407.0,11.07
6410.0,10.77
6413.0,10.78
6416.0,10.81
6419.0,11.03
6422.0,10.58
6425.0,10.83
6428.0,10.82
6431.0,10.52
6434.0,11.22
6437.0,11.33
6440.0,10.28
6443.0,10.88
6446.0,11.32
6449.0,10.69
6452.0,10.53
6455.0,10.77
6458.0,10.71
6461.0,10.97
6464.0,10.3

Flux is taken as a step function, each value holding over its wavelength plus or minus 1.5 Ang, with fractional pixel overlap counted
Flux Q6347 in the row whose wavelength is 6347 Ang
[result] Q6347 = 11.13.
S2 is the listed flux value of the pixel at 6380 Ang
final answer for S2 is 11.25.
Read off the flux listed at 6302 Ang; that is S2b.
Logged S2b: 10.9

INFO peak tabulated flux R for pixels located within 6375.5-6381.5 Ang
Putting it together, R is 11.39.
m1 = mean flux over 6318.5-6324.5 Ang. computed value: 10.8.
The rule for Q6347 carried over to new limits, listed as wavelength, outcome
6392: 11.22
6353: 11.06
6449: 10.69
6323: 11.03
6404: 11.21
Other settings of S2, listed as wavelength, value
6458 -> 10.71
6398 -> 10.89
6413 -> 10.78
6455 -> 10.77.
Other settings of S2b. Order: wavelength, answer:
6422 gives 10.58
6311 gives 11.23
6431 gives 10.52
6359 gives 10.93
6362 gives 10.79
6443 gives 10.88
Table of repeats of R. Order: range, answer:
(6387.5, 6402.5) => 11.22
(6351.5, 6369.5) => 11.06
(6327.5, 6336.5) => 11.23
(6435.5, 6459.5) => 11.33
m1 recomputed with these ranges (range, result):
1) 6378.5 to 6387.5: 11.2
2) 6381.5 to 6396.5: 11.1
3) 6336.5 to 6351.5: 10.9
